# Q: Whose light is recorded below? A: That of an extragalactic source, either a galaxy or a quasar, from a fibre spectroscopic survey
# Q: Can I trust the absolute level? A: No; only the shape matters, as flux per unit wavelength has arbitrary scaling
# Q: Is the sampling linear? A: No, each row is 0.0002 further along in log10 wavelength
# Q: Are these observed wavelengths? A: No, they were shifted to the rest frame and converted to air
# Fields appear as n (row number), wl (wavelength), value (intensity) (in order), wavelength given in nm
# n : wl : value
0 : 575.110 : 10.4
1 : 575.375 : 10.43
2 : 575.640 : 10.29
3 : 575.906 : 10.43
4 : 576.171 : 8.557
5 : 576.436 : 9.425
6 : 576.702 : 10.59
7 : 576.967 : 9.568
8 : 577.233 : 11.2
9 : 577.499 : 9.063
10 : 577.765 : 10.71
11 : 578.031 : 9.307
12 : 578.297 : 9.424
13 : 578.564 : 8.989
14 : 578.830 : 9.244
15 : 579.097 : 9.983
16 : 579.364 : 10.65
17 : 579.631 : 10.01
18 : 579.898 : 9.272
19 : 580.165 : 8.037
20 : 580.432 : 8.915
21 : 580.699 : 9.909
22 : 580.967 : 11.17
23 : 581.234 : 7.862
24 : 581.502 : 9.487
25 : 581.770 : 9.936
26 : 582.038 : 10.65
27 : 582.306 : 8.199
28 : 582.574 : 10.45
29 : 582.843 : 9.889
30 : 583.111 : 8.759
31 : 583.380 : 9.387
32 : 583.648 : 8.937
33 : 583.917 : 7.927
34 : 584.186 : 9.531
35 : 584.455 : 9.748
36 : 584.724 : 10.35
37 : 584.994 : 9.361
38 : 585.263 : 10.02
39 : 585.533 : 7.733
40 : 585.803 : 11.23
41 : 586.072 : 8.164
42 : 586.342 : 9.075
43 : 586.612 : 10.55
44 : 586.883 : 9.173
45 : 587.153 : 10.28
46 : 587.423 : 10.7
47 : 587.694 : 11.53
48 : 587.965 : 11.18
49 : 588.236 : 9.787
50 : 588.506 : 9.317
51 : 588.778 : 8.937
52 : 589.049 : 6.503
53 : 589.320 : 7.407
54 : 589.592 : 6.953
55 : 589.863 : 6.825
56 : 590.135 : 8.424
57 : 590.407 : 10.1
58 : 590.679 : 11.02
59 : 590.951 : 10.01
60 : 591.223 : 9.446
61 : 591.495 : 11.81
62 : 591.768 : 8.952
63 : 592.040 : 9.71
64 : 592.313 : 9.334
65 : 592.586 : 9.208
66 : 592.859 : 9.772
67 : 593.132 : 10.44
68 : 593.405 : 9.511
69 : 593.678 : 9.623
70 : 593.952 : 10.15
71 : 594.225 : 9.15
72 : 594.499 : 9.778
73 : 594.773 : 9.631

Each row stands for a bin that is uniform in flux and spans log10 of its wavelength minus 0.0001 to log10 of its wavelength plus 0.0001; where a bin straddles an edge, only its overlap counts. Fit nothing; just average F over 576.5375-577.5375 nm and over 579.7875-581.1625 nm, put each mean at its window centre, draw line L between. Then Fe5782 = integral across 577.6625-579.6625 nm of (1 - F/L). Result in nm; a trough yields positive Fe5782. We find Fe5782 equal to 0.009 nm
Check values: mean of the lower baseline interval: 10.2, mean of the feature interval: 9.76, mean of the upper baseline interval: 9.4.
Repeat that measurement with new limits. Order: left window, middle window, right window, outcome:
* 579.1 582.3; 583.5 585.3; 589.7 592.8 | 0.03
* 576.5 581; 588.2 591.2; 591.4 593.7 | 0.34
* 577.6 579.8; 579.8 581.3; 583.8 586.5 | 0.06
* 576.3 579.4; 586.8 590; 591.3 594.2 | 0.25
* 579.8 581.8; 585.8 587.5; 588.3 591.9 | -0.13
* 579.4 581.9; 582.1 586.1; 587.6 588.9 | 0.16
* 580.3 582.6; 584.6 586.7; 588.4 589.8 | -0.24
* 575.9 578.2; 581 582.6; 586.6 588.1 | 0.11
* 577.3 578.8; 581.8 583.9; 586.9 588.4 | 0.14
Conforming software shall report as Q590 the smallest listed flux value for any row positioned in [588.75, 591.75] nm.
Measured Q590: 6.503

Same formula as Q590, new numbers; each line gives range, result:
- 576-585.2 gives 7.862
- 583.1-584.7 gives 7.927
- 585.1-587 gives 7.733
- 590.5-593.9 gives 8.952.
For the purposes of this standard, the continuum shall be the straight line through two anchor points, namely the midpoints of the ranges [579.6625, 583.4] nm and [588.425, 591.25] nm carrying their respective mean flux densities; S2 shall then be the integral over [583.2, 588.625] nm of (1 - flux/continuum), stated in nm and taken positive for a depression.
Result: -0.43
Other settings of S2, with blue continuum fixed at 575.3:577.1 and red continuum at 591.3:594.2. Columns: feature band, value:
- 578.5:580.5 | 0.092 nm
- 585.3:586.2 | 0.063 nm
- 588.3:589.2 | 0.135 nm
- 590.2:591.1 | -0.035 nm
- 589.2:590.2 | 0.254 nm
